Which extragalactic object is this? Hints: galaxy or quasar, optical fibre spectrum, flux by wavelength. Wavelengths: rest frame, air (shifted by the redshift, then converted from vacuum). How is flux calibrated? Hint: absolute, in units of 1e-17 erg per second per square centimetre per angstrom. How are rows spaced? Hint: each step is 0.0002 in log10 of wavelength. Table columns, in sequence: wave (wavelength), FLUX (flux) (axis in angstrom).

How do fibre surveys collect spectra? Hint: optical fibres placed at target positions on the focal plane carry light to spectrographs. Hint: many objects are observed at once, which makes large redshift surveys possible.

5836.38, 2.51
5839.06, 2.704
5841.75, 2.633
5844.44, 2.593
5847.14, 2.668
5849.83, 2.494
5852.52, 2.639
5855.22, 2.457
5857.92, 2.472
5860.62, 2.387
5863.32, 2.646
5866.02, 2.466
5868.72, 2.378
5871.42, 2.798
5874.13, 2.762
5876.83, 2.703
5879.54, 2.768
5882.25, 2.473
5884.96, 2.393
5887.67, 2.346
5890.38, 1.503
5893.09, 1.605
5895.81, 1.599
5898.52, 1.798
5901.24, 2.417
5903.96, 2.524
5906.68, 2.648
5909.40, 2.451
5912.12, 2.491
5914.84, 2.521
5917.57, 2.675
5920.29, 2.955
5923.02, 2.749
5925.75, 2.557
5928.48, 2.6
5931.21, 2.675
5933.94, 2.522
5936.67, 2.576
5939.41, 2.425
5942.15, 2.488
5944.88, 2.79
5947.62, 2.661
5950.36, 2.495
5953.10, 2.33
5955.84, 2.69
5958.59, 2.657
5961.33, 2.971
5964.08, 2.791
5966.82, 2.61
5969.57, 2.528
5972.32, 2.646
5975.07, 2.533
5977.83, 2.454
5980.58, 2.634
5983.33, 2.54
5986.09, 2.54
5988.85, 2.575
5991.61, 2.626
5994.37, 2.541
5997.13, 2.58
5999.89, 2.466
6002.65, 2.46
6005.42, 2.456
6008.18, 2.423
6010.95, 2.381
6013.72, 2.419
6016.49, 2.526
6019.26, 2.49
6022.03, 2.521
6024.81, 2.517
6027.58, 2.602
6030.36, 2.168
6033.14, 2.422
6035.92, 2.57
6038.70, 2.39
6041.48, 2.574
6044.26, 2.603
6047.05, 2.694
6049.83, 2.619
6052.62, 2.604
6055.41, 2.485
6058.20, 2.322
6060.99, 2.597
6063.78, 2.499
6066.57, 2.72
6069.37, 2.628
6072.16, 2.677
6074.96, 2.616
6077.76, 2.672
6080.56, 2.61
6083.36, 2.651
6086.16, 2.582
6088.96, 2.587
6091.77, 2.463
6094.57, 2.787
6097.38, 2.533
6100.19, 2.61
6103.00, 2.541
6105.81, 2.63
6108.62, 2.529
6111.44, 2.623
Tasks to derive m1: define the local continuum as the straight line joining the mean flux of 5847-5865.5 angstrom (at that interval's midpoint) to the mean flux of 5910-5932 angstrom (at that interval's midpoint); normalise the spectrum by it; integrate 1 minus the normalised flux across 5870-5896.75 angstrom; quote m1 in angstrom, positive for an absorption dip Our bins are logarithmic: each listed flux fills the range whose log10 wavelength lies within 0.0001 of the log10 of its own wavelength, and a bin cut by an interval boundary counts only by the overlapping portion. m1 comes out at 2.8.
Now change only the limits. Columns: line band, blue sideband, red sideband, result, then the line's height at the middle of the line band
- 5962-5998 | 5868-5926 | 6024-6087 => -1.5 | 2.49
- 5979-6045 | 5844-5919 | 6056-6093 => 0.8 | 2.53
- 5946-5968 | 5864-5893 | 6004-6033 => -1.9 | 2.44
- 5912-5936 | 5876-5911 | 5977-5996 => -3.0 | 2.35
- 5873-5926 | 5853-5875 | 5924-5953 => 3.4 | 2.56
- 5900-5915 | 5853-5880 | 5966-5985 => 0.4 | 2.57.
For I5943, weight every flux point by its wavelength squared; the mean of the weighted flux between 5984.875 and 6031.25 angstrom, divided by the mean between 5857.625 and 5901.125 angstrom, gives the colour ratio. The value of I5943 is 1.12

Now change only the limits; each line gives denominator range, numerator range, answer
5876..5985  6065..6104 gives 1.10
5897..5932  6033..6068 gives 1.05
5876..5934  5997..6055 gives 1.08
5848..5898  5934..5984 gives 1.13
